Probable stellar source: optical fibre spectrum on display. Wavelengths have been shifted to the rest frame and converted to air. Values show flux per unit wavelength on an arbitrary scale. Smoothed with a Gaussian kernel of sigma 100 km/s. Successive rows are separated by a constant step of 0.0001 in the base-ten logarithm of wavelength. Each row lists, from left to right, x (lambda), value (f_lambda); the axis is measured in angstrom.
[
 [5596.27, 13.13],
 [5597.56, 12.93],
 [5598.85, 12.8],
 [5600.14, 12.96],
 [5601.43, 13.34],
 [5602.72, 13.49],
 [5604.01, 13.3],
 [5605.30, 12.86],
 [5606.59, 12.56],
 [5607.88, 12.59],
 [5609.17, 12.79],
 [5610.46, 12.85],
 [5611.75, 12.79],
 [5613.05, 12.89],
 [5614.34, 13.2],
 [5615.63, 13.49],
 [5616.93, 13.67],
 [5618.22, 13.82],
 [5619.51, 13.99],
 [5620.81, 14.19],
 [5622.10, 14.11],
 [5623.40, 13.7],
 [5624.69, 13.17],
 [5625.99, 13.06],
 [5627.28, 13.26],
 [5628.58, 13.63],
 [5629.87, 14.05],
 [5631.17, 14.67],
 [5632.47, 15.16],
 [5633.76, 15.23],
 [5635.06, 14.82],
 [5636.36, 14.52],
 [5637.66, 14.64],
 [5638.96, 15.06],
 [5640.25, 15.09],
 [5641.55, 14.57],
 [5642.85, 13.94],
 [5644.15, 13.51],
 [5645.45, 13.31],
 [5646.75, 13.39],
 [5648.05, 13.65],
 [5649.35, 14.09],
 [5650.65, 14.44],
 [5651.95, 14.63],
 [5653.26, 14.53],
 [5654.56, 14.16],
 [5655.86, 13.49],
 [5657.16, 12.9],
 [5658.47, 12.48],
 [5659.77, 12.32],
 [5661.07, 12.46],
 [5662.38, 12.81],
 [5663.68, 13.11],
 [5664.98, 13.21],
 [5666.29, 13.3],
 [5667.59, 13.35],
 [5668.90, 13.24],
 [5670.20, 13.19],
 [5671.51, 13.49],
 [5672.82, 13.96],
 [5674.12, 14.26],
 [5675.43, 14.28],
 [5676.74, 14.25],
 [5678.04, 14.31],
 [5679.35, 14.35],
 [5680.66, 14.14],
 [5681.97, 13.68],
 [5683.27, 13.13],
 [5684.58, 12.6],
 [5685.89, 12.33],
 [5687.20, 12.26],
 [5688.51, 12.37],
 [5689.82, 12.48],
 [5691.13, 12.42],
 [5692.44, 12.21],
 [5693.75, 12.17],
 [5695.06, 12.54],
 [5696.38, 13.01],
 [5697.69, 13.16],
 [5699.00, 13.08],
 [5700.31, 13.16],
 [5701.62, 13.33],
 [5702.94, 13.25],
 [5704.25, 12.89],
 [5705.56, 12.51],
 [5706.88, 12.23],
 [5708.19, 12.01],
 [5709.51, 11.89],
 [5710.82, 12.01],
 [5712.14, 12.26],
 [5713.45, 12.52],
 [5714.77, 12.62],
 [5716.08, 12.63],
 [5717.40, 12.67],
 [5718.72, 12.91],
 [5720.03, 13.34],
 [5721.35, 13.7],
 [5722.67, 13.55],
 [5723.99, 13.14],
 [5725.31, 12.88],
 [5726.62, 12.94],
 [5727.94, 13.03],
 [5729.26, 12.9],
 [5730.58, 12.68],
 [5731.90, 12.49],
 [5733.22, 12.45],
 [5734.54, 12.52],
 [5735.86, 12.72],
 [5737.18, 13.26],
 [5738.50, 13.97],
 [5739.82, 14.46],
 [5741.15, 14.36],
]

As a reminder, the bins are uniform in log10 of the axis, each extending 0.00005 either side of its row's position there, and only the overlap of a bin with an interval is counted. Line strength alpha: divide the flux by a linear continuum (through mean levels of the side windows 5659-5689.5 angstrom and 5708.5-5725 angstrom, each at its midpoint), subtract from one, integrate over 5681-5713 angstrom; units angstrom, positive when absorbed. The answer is 0.9 angstrom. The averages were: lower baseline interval 13.3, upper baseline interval 12.8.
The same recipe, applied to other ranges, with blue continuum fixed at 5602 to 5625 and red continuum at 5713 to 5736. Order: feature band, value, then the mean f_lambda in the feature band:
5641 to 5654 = -0.8 angstrom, 14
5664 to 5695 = -0.5 angstrom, 13.2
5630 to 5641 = -1.4 angstrom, 14.9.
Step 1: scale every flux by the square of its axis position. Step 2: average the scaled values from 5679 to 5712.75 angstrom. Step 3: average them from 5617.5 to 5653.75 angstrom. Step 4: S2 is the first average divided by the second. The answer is 0.9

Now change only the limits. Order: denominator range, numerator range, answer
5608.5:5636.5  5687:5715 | 0.94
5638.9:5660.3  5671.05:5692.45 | 0.98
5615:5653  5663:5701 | 0.95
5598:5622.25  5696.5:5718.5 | 0.99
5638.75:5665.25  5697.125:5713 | 0.94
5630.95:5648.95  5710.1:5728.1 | 0.92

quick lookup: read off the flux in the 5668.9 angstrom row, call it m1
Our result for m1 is 13.24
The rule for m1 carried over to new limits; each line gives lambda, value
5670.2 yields 13.19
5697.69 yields 13.16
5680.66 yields 14.14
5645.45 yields 13.31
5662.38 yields 12.81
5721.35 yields 13.7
